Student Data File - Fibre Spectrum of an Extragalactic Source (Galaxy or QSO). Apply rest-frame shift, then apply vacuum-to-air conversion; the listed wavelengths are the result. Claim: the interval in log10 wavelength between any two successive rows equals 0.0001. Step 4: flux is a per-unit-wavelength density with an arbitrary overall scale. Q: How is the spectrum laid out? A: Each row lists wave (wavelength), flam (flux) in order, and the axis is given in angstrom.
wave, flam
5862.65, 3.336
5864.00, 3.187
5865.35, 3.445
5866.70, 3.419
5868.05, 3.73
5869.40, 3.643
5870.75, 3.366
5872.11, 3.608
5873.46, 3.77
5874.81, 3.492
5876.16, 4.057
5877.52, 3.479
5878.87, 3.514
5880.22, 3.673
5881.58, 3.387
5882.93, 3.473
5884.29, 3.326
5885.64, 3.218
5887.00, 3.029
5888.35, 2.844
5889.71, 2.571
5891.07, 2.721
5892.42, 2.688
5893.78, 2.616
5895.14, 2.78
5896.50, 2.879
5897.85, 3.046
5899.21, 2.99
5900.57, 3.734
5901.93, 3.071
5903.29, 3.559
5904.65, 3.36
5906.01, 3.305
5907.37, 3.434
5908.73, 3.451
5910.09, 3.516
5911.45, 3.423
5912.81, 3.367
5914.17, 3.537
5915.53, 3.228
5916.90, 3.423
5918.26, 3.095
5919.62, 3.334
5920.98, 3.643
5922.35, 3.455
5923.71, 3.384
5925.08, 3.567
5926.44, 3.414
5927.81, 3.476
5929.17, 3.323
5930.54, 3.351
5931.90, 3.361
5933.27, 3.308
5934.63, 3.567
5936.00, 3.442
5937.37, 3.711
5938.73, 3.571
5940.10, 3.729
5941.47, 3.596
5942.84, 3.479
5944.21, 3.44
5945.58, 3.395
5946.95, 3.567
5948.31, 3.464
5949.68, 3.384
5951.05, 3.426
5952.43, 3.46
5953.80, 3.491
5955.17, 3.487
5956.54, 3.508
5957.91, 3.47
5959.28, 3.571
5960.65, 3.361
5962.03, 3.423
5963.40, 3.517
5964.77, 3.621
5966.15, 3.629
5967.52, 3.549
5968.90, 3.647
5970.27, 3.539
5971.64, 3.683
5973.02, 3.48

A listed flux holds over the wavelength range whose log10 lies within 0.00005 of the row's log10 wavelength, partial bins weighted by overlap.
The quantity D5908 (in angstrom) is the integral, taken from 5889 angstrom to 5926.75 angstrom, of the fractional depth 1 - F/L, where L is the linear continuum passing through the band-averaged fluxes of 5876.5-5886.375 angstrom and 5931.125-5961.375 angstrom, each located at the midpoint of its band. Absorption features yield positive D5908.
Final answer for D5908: 2.6 angstrom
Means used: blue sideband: 3.46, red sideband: 3.49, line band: 3.23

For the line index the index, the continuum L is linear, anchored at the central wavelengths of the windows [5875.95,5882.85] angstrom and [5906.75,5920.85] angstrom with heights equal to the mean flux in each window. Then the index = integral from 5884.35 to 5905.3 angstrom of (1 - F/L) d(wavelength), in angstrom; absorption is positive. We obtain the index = 2.9 angstrom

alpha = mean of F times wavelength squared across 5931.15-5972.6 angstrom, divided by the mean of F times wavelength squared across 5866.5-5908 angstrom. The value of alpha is 1.1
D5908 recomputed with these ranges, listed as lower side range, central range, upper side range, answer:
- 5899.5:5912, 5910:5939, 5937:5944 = 0.7 angstrom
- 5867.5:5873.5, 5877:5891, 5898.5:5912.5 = 1.2 angstrom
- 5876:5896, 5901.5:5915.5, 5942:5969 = -0.7 angstrom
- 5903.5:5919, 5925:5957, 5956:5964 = -0.4 angstrom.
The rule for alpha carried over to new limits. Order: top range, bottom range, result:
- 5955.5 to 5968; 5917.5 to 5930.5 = 1.05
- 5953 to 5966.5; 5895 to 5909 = 1.10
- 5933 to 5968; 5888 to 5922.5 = 1.12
